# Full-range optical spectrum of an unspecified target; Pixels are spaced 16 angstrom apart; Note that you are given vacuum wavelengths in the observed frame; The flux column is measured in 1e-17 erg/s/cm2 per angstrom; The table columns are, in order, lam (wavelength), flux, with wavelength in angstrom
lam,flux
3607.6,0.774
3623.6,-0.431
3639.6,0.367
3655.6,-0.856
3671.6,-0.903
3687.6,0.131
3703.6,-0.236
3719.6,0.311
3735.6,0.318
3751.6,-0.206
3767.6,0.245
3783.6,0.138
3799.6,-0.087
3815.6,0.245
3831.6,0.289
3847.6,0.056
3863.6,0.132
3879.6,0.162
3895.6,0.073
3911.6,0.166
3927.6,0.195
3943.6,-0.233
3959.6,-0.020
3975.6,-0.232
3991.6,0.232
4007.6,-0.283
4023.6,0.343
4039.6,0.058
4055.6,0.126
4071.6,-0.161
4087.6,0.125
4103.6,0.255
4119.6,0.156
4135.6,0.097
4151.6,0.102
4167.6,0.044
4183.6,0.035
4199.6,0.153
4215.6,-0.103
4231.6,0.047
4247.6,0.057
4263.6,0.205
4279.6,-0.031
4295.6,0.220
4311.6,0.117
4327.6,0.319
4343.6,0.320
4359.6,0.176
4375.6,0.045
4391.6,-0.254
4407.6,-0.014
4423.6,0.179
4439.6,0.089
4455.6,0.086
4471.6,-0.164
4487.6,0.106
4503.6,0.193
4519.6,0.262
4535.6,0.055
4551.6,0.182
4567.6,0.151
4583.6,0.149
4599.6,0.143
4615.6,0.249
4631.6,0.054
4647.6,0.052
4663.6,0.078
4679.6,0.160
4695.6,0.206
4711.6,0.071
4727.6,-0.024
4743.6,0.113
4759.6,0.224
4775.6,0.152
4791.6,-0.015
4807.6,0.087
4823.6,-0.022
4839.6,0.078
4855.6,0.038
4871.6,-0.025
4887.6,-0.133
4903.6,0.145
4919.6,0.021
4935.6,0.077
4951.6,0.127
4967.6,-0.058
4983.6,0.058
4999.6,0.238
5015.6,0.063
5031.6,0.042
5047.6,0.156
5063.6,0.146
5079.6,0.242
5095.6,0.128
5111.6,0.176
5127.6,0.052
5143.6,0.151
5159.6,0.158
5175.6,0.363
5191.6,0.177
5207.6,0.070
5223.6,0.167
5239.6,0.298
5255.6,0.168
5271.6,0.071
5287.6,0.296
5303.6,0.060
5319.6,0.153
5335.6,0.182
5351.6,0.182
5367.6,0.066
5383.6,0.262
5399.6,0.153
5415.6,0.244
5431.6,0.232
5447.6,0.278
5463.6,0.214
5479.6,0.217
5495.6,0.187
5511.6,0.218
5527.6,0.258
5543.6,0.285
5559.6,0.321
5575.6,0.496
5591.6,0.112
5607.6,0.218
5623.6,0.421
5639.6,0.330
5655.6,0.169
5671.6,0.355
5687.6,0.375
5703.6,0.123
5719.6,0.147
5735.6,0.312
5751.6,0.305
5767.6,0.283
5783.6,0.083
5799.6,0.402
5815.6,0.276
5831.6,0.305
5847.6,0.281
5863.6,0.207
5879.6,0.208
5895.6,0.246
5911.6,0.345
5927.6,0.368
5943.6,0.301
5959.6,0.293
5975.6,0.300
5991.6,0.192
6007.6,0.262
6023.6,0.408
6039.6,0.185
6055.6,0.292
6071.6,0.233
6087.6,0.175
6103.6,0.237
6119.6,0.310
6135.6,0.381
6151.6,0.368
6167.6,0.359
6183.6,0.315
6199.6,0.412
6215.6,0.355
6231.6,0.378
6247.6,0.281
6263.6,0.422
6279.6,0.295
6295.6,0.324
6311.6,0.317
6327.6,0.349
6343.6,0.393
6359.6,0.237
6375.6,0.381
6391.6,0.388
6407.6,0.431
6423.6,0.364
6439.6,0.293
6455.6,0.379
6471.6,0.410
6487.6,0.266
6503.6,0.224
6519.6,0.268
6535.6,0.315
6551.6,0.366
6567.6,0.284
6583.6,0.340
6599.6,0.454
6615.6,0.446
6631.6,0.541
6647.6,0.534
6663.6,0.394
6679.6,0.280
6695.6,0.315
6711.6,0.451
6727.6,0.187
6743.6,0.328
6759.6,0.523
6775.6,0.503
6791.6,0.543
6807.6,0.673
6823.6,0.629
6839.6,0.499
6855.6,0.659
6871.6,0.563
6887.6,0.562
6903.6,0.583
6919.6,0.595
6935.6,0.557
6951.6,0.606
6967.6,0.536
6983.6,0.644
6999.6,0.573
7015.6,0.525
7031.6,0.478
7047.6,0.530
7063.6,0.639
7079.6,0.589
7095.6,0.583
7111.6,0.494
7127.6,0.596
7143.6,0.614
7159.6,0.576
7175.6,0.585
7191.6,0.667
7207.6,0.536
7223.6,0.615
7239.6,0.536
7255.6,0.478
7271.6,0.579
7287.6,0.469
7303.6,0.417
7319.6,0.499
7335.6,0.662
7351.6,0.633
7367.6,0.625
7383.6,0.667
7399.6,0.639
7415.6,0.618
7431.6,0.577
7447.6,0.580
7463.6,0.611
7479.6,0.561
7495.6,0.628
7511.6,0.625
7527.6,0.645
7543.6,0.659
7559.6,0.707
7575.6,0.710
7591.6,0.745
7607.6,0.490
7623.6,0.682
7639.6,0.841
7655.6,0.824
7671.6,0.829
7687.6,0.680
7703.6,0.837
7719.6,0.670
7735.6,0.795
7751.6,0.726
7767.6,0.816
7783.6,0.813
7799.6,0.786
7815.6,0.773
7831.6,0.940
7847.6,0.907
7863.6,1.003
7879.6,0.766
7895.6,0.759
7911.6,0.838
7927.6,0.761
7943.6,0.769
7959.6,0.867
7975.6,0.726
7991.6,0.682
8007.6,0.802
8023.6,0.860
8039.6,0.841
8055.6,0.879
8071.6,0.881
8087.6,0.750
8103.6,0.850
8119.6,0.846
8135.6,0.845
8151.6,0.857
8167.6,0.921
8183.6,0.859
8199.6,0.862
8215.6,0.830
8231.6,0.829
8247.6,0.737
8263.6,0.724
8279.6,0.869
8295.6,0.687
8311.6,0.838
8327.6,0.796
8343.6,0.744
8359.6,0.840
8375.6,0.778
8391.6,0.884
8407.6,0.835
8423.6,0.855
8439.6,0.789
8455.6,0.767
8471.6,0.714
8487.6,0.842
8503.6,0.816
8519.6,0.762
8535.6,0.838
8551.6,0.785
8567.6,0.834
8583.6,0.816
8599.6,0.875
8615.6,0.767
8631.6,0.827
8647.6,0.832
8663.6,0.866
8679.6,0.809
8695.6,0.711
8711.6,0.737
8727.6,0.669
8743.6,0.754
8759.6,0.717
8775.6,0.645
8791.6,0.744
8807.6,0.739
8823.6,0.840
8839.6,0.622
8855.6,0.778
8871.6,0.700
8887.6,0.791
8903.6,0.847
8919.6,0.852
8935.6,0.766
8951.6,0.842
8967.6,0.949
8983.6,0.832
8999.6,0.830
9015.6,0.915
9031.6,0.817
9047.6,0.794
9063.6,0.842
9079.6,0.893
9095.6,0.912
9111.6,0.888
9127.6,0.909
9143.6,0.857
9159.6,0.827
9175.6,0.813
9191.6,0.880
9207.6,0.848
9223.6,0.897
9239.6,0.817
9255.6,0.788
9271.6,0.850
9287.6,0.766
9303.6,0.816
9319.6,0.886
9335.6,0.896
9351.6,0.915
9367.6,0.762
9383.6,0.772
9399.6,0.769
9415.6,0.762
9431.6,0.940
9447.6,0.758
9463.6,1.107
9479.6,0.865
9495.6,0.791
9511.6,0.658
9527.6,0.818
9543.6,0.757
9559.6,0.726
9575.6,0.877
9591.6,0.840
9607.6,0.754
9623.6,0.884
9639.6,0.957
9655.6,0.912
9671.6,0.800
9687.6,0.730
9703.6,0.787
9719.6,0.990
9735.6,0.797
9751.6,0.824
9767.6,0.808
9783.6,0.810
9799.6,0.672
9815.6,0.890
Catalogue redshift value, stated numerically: 0.696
